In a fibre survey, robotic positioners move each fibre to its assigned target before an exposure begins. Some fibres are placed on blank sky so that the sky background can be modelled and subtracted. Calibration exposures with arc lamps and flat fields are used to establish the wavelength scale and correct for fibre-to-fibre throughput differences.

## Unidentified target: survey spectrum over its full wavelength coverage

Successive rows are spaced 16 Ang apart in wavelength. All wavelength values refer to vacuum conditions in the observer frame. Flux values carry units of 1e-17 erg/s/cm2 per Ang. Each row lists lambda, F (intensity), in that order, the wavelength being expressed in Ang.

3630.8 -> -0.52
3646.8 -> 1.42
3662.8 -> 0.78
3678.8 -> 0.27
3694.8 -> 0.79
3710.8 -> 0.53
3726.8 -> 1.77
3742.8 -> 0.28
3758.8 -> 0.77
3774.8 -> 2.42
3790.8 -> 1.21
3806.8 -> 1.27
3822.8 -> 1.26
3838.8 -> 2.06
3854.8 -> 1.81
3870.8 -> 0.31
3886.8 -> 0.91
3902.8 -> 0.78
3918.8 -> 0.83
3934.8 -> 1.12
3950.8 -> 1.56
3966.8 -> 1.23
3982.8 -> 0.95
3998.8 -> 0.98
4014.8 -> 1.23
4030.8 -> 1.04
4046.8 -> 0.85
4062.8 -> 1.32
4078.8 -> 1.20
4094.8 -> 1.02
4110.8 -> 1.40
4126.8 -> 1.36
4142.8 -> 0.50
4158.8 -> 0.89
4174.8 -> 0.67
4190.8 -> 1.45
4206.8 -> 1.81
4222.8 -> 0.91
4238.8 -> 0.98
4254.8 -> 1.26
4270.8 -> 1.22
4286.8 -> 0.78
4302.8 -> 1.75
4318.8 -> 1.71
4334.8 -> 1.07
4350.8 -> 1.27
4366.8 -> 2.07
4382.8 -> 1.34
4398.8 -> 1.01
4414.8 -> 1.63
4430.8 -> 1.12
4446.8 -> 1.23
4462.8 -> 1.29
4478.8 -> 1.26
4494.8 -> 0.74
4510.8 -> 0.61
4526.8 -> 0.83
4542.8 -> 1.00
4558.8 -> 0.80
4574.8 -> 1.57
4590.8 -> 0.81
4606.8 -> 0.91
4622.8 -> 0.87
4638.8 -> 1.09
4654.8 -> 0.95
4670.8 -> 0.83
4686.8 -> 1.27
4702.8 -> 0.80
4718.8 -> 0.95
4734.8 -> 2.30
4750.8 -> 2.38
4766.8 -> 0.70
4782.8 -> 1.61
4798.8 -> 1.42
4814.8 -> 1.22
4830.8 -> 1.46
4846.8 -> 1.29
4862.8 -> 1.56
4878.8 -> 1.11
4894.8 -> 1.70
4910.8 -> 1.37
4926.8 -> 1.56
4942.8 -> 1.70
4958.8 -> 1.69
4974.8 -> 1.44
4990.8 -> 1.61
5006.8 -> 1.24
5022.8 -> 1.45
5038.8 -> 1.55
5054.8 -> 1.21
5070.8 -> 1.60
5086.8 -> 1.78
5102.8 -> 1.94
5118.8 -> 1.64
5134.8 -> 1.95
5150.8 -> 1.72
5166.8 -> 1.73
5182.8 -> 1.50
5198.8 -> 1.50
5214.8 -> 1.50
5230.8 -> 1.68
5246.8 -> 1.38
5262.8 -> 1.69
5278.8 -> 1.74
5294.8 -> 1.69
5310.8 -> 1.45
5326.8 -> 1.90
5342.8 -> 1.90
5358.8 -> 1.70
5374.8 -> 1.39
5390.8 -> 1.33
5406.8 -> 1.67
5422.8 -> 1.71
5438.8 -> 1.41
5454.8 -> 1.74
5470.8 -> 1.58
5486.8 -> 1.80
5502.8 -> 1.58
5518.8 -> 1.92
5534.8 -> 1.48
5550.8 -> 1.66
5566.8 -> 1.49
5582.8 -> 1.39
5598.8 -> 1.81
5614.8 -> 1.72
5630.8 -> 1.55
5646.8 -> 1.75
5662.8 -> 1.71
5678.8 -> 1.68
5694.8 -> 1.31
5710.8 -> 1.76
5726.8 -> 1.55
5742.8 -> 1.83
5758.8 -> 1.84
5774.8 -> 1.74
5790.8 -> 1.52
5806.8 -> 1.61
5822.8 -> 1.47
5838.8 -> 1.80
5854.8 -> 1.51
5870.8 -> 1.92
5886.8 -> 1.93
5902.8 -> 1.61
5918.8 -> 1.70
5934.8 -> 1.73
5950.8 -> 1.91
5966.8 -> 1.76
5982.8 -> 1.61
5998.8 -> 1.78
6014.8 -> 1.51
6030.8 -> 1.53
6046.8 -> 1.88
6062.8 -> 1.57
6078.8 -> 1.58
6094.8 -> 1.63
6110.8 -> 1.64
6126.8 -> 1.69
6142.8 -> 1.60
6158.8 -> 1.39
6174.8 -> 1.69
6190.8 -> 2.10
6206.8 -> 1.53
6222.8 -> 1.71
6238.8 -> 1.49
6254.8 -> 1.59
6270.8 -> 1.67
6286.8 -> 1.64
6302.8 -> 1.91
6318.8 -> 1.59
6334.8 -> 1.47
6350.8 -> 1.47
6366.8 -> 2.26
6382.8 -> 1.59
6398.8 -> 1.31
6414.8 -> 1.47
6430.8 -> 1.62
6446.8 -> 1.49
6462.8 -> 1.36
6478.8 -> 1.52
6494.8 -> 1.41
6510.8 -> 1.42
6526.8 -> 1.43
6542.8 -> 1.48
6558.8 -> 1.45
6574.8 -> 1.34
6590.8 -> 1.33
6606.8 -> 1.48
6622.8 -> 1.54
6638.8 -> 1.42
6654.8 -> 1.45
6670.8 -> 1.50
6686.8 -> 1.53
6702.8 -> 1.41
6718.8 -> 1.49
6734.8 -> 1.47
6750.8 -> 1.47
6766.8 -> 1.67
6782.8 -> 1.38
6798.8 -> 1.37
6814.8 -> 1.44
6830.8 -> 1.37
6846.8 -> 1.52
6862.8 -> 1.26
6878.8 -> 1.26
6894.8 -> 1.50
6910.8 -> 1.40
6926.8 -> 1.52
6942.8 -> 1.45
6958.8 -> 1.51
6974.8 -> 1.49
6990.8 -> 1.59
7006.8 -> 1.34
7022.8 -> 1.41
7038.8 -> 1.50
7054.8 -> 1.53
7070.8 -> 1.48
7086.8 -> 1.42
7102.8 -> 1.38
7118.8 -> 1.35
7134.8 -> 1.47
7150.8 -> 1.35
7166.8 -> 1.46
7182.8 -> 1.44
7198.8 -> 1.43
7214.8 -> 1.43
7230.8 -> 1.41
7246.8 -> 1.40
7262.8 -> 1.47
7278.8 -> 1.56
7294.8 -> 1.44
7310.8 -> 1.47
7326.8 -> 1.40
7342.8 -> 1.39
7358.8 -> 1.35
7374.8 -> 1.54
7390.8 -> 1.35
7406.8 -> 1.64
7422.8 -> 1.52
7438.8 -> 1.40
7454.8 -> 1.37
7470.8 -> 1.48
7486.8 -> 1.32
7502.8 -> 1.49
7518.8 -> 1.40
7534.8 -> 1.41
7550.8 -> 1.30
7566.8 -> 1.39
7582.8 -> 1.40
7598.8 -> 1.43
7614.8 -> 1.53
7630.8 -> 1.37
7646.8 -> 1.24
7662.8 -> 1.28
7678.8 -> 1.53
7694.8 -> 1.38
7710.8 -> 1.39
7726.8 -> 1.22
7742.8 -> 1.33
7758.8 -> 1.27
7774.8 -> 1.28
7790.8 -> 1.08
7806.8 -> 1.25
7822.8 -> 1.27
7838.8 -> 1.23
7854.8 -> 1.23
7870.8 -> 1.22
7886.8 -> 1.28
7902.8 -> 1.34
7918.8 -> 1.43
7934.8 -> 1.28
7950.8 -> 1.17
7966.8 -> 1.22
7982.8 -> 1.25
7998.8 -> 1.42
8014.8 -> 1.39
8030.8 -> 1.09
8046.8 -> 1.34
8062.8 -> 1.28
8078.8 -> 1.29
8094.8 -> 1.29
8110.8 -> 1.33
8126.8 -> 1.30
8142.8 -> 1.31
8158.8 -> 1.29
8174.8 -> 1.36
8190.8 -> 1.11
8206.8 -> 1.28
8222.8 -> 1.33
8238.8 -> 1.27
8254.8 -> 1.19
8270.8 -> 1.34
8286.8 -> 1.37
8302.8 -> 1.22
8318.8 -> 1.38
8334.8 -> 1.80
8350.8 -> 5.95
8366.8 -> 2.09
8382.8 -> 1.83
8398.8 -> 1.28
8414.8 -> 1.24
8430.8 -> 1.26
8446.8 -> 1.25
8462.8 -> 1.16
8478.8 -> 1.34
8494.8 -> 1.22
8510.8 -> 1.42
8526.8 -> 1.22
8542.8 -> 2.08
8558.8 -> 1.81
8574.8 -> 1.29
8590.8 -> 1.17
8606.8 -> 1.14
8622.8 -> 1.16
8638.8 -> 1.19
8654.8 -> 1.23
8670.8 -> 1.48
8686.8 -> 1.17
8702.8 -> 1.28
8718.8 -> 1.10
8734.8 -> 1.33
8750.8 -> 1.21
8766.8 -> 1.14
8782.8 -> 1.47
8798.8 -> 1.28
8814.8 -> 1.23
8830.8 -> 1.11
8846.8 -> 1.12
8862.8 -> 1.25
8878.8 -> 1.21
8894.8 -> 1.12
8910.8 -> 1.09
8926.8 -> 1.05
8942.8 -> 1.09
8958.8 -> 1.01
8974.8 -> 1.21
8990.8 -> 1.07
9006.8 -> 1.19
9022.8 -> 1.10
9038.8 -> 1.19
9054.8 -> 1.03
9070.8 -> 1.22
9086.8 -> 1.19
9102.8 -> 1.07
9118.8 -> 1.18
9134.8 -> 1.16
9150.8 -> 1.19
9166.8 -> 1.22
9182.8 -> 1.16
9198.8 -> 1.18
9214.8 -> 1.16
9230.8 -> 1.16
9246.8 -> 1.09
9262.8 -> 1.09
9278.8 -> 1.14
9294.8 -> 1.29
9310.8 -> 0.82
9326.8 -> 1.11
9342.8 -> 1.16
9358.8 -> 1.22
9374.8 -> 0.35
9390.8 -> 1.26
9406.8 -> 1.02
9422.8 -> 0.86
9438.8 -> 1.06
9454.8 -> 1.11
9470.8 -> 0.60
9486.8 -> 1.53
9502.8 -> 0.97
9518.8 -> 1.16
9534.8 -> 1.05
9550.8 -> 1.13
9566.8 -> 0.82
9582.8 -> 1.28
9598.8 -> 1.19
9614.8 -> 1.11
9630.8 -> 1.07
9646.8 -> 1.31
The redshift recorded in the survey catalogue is 0.27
